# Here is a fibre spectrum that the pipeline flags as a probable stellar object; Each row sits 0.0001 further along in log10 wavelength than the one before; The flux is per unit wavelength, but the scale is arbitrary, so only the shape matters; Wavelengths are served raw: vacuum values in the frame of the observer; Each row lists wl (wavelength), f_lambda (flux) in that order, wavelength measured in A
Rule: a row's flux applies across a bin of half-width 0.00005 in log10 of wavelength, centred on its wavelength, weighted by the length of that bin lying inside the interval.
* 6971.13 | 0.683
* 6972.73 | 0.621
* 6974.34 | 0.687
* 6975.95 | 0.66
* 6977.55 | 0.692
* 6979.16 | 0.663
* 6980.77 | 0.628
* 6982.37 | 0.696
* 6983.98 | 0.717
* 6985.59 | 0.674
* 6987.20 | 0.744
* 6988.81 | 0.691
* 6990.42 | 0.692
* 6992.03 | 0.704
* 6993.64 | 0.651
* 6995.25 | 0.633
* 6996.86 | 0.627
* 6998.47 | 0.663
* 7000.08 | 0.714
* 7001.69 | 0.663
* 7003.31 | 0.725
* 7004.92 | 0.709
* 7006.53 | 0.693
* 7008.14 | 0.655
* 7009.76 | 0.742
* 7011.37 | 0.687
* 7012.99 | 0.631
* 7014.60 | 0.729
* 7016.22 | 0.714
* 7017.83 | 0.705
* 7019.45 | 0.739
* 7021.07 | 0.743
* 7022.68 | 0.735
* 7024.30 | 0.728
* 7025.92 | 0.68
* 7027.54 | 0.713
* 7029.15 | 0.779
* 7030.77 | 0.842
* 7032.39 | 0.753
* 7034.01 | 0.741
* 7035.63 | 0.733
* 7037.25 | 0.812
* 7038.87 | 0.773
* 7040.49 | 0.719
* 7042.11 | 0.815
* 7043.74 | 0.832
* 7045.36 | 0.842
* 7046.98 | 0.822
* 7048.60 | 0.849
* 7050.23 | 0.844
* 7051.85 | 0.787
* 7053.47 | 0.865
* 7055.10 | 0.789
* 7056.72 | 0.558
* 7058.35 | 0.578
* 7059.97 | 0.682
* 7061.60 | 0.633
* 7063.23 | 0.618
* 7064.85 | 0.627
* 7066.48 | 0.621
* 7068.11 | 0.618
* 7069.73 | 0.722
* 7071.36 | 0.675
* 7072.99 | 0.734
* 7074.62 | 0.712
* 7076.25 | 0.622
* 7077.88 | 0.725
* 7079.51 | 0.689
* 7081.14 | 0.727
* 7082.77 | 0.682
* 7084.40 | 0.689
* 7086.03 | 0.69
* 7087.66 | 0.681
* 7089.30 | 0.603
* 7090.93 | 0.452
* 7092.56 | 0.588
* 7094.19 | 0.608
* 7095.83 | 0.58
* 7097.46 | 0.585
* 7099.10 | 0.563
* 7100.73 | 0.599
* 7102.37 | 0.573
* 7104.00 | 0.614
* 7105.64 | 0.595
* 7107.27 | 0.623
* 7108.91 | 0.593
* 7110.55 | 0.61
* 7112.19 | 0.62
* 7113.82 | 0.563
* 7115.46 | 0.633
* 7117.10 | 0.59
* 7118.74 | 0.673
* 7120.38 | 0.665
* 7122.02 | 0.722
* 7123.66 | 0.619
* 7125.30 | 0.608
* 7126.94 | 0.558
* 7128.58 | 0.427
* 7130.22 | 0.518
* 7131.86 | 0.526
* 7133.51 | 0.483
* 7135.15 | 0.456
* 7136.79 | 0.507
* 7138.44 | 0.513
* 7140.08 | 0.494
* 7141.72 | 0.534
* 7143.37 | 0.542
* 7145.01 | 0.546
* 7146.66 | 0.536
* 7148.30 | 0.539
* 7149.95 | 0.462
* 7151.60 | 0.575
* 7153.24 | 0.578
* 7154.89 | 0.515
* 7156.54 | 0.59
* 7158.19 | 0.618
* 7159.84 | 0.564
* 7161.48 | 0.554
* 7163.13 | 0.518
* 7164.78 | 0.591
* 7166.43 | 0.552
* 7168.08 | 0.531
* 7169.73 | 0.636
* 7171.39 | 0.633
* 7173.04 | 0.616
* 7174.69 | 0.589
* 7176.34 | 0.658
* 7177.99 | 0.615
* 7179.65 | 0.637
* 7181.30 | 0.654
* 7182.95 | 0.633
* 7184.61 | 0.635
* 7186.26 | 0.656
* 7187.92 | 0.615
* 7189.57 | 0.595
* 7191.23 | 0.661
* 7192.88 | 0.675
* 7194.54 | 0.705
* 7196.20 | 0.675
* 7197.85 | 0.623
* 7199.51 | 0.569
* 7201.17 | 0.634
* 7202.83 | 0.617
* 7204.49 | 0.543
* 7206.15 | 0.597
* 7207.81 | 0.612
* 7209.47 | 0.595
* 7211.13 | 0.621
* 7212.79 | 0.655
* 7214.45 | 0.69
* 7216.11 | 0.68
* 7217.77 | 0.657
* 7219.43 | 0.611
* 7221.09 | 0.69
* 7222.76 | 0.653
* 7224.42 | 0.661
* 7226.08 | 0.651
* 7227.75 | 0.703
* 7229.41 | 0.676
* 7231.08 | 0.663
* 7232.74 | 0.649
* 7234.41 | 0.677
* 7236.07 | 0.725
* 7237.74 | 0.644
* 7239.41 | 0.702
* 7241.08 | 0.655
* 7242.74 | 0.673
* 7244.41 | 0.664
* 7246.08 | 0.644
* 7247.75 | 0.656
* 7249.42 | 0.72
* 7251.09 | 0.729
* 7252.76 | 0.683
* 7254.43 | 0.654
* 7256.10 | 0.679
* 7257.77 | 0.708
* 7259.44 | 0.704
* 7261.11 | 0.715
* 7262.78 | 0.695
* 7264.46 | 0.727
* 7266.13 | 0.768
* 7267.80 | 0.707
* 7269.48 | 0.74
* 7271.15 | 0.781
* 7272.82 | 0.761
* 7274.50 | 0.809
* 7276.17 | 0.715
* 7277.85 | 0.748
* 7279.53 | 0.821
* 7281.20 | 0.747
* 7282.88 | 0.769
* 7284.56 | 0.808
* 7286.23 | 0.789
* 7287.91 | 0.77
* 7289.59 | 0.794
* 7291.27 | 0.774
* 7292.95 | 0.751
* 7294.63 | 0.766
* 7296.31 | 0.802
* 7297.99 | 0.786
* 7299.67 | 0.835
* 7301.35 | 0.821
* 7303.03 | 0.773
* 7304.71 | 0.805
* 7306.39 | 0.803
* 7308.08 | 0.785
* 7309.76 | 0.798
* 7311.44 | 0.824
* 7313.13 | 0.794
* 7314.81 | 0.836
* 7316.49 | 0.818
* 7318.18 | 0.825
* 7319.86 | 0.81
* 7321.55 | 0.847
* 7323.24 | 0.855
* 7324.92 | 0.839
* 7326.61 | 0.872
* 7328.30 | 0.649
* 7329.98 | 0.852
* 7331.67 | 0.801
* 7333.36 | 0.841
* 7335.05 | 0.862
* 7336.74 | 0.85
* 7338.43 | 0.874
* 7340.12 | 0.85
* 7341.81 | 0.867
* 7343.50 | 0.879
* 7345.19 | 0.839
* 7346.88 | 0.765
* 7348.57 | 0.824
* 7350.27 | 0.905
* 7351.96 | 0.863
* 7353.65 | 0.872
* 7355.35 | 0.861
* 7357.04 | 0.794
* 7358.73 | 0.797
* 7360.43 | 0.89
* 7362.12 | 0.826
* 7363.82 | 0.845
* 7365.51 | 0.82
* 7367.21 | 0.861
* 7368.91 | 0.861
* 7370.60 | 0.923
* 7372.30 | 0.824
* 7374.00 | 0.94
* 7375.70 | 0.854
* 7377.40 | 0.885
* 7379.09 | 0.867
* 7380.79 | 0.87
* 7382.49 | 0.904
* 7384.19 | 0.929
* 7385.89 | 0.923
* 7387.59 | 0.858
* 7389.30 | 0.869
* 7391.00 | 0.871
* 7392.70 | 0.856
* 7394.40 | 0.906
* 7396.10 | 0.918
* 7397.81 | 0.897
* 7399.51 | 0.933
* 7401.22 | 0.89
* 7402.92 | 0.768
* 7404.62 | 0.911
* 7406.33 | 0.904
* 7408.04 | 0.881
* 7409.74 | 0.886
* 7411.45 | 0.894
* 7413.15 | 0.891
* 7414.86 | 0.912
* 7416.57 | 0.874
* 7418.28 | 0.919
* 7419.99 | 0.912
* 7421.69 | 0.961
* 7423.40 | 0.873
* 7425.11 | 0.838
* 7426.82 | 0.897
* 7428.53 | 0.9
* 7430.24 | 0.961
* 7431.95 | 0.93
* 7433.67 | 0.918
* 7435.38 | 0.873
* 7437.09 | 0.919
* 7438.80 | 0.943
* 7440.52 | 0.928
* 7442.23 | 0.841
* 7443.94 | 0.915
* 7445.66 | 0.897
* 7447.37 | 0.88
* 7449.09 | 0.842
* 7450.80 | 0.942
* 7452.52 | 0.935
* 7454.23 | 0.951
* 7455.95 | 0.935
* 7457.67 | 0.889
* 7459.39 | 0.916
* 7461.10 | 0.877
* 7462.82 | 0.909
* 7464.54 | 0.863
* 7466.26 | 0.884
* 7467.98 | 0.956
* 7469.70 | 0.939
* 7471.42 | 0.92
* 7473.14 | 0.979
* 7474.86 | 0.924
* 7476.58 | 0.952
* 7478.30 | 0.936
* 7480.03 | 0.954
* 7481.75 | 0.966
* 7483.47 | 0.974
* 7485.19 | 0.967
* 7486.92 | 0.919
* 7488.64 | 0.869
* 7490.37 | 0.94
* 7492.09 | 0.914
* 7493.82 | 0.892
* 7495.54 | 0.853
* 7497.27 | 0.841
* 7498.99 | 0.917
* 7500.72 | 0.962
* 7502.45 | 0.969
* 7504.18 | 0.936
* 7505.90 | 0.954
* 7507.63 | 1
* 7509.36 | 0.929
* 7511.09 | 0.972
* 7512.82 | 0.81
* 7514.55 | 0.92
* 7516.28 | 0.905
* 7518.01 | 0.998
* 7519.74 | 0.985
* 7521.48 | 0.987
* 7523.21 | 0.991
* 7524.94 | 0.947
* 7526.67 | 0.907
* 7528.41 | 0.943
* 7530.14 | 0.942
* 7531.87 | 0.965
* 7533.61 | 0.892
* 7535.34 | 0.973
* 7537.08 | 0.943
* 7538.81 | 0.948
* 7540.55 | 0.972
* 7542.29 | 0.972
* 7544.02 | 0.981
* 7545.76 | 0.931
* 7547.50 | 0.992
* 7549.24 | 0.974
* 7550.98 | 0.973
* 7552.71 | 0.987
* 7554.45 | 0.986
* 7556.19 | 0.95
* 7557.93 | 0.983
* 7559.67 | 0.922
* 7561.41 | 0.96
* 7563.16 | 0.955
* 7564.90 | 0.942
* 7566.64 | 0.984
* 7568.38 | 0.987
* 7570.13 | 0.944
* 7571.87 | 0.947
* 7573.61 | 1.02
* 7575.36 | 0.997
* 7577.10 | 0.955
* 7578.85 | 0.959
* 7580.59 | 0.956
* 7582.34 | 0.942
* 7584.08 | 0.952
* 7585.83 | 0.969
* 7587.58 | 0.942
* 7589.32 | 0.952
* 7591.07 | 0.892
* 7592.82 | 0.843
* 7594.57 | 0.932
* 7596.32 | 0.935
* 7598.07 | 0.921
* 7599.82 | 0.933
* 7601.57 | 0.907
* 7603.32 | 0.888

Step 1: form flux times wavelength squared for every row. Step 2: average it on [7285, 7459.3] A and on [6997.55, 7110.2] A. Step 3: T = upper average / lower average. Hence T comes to 1.36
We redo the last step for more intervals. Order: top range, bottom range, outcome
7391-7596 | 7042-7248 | 1.62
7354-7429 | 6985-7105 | 1.39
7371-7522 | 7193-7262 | 1.46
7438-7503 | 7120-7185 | 1.76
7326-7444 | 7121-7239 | 1.53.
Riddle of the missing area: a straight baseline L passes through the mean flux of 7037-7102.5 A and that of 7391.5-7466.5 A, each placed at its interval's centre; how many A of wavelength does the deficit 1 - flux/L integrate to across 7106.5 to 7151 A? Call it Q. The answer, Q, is 9.9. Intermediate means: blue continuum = 0.687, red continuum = 0.899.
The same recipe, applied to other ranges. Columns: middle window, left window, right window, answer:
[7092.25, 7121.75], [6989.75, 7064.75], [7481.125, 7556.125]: 5.95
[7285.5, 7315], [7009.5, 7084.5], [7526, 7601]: 1.50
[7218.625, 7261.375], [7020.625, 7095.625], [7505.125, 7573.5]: 6.76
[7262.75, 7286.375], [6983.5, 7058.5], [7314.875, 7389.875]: 1.79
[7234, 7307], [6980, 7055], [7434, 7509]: 8.59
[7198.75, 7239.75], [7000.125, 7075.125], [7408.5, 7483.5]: 8.23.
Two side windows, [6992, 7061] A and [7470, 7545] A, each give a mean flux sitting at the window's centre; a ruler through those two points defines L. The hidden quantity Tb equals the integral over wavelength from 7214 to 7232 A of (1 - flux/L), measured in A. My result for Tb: 3.30 A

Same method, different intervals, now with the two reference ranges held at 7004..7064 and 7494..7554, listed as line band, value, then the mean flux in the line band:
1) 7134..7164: 9.6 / 0.535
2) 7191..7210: 4.3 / 0.625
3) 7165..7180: 3.6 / 0.606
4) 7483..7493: 0.0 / 0.928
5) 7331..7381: 1.2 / 0.854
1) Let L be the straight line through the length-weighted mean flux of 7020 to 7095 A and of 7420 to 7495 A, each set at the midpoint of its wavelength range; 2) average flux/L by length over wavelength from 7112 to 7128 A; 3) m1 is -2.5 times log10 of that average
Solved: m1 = 0.19 mag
